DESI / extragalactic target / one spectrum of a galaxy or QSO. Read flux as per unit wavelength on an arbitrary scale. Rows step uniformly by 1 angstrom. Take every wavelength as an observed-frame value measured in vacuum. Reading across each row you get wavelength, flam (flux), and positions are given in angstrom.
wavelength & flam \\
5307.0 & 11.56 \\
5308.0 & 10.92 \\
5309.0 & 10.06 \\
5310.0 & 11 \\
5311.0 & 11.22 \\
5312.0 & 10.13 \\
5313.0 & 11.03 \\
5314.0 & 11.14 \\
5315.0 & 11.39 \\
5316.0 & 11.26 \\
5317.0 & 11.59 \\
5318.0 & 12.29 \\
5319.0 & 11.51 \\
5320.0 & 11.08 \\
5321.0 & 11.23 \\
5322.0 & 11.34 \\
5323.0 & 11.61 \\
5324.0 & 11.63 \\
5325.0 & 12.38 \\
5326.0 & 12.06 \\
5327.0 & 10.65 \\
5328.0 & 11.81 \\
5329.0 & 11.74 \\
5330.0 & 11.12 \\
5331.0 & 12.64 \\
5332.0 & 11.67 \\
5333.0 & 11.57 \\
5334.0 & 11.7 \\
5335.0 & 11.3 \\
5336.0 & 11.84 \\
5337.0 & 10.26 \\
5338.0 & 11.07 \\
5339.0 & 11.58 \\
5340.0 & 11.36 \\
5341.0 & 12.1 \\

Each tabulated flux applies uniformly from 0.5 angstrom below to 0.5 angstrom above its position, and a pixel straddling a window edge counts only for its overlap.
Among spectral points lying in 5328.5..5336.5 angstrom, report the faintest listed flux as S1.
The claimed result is 11.12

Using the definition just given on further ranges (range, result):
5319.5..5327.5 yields 10.65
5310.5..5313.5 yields 10.13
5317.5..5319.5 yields 11.51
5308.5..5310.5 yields 10.06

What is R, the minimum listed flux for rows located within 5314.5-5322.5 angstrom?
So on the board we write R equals 11.08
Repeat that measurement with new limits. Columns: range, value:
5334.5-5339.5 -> 10.26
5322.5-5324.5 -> 11.61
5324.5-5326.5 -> 12.06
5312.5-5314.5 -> 11.03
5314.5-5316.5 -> 11.26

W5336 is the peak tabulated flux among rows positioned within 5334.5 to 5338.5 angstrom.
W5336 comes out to 11.84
